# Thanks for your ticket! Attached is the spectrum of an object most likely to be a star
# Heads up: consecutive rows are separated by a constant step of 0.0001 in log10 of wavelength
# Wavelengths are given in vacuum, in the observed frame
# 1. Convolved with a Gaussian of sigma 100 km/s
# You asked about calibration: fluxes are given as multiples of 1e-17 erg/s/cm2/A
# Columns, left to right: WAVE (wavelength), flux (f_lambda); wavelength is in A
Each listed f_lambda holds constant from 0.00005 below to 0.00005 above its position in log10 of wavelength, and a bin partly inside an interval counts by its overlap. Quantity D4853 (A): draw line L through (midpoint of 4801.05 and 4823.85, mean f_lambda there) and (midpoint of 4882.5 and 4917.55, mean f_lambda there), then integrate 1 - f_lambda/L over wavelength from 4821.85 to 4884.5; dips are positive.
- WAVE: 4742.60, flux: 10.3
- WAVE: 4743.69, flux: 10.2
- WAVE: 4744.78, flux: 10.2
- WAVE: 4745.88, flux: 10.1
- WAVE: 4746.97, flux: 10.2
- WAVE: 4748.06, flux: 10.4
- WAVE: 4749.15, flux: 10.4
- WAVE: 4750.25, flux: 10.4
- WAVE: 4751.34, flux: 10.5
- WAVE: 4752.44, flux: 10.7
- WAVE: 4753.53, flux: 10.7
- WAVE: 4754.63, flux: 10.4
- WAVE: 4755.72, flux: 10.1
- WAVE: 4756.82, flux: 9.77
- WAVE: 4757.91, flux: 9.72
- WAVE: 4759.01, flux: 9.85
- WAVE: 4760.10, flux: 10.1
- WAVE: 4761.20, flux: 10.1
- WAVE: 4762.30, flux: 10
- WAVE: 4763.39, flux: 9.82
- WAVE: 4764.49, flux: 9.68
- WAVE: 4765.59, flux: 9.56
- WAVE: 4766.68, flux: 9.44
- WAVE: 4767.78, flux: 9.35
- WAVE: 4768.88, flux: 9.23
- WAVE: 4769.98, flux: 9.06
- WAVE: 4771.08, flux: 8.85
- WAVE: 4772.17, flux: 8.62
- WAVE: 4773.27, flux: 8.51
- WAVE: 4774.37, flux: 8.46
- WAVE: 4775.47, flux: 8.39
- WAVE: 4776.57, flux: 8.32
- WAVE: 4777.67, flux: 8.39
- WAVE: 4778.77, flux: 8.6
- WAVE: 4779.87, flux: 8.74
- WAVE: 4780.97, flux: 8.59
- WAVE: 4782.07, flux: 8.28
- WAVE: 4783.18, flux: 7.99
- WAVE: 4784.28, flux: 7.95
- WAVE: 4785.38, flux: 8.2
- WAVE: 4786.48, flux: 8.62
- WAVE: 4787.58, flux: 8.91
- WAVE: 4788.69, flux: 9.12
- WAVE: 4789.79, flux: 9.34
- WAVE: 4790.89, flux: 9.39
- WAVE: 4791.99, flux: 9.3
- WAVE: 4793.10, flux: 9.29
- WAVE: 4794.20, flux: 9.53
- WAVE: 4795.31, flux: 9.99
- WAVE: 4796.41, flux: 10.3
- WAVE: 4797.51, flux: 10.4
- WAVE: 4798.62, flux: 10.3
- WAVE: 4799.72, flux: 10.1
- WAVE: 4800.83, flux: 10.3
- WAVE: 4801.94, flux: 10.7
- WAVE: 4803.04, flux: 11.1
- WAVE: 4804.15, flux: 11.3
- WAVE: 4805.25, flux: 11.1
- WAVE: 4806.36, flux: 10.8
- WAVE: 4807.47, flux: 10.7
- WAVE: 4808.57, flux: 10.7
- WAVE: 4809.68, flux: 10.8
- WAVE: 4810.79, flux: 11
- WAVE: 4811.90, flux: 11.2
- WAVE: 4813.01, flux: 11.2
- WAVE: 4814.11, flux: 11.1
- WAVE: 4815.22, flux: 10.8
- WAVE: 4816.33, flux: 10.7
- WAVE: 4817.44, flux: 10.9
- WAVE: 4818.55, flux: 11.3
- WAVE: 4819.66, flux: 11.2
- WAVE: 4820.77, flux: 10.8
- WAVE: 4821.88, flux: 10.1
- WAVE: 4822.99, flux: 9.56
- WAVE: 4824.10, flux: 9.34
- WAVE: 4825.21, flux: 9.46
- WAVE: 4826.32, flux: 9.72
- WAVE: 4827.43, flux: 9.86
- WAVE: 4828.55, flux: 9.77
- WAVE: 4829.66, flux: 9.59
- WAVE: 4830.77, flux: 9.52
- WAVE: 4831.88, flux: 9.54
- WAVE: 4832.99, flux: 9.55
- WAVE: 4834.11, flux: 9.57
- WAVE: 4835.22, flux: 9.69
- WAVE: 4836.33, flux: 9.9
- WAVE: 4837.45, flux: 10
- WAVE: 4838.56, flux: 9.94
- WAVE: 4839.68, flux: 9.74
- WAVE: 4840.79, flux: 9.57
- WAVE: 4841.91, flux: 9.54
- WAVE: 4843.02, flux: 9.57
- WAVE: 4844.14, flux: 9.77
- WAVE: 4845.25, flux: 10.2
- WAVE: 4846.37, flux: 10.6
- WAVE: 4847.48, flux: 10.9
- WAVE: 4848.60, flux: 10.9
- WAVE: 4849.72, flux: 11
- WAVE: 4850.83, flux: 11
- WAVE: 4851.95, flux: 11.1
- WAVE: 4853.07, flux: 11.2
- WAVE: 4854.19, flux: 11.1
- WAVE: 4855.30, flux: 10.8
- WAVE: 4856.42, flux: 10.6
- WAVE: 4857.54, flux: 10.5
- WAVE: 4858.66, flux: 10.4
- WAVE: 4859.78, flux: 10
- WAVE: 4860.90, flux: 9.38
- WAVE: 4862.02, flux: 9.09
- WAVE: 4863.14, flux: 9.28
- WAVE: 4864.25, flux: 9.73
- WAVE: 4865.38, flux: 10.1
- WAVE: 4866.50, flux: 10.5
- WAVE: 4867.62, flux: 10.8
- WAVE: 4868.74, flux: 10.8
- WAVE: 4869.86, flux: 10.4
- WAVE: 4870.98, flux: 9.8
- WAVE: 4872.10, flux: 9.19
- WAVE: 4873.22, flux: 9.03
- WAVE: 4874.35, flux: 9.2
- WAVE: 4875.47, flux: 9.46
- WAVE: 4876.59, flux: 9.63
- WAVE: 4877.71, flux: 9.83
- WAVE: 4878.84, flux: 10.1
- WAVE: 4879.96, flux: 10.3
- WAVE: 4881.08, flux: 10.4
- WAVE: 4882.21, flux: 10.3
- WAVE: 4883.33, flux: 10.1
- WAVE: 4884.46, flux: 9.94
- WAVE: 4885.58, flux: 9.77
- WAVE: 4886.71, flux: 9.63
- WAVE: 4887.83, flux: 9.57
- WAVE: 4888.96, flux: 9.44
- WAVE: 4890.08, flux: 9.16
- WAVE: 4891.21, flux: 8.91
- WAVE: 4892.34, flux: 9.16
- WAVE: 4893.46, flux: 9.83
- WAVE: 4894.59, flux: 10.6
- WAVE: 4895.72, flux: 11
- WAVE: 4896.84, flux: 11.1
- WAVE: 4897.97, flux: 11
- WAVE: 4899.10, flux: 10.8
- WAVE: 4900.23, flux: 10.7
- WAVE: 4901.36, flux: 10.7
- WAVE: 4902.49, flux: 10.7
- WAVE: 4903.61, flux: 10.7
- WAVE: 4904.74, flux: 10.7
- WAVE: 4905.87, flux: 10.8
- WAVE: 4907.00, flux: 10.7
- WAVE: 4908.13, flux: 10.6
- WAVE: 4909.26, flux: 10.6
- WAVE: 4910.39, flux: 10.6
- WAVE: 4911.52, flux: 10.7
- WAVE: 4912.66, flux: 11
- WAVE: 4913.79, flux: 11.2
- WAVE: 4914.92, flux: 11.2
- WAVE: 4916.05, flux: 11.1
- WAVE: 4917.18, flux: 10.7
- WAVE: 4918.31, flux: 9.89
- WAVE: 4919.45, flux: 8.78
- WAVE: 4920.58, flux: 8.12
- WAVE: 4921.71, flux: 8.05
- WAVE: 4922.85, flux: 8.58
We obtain 3.6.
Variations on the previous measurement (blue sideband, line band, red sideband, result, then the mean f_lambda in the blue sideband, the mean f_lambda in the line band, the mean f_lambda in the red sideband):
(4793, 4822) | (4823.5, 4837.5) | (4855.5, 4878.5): 1.0 A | 10.7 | 9.64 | 9.9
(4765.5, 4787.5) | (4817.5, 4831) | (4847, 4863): -0.4 A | 8.65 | 10.1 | 10.5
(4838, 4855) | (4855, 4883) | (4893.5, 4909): 1.5 A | 10.4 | 9.98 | 10.7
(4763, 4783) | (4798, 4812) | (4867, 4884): -2.4 A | 8.86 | 10.8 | 9.96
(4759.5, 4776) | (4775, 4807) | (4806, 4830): 1.4 A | 9.28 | 9.43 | 10.5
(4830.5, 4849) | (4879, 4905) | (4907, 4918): 0.9 A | 9.91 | 10.2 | 10.8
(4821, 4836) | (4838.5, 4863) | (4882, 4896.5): -1.5 A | 9.67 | 10.3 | 9.81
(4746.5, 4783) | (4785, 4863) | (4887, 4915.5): -2.2 A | 9.47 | 10.2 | 10.5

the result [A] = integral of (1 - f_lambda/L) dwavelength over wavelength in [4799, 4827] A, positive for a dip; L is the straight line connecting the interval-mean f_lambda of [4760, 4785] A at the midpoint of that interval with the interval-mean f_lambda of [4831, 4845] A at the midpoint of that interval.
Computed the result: -3.65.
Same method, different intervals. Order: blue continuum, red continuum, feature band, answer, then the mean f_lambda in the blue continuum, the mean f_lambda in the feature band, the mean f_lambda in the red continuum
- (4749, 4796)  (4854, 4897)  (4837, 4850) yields -0.50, 9.3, 10.1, 9.95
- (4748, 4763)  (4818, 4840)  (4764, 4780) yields 2.00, 10.2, 8.88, 9.91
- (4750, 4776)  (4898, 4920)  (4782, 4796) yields 1.23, 9.63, 8.95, 10.6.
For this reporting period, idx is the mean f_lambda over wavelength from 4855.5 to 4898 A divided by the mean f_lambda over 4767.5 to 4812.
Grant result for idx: 1.0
